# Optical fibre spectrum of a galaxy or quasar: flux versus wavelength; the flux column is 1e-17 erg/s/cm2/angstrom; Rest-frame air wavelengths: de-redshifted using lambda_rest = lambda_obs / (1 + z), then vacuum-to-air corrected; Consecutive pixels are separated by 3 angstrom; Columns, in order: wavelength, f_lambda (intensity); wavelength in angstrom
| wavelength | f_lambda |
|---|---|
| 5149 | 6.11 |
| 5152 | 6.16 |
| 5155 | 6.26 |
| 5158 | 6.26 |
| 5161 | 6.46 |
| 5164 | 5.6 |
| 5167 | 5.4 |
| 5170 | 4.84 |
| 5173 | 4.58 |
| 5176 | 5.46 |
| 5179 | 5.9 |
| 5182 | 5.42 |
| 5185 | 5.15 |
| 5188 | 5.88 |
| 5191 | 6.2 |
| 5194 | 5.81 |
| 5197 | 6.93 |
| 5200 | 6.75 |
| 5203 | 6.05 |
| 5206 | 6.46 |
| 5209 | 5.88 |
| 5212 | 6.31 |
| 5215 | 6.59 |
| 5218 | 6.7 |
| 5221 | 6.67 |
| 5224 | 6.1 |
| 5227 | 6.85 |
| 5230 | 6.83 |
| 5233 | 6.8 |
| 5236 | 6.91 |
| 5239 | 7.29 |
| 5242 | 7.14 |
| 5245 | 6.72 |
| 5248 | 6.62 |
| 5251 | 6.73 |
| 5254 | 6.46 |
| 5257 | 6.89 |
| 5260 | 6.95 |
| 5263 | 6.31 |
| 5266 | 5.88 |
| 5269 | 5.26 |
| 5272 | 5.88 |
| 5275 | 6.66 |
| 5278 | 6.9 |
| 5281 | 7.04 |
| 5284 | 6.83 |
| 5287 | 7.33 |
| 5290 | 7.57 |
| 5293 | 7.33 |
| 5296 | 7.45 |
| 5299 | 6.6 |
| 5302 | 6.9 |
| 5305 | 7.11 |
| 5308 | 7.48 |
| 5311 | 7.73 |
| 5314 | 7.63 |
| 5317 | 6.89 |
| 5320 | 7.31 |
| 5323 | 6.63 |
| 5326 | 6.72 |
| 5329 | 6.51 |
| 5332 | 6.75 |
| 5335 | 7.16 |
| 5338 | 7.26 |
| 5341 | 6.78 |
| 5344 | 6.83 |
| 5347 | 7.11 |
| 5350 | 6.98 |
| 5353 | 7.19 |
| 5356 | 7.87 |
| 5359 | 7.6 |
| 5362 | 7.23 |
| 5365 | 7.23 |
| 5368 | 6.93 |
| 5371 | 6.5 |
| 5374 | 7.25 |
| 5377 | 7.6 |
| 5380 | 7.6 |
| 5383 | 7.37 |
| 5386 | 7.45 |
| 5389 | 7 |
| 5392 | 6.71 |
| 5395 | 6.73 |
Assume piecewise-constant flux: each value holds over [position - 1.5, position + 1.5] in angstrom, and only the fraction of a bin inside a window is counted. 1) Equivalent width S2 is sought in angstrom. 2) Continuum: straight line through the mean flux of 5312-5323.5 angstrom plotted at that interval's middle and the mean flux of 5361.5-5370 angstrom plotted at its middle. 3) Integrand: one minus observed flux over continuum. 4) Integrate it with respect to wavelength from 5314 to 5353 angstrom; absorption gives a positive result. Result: 1.1 angstrom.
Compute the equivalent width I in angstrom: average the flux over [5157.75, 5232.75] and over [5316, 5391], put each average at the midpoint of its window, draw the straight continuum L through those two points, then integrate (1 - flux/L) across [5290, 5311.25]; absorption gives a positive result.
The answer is -1.47 angstrom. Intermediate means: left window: 6.05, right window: 7.11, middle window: 7.22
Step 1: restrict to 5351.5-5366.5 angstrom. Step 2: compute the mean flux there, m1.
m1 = 7.42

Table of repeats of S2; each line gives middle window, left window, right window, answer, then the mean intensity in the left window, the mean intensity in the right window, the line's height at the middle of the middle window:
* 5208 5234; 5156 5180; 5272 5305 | -1.4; 5.57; 7.01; 6.2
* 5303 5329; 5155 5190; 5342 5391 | -1.3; 5.58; 7.22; 6.8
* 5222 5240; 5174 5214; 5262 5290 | -1.6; 6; 6.52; 6.24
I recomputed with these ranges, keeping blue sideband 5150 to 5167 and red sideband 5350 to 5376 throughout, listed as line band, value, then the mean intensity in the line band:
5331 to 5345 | 0.22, 6.97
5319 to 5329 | 0.27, 6.81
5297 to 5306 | -0.02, 6.89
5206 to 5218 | 0.07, 6.34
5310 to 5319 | -0.58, 7.39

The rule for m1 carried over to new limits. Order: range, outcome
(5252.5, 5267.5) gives 6.5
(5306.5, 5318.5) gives 7.43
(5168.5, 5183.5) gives 5.24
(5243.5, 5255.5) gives 6.63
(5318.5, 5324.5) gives 6.97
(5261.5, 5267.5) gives 6.09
